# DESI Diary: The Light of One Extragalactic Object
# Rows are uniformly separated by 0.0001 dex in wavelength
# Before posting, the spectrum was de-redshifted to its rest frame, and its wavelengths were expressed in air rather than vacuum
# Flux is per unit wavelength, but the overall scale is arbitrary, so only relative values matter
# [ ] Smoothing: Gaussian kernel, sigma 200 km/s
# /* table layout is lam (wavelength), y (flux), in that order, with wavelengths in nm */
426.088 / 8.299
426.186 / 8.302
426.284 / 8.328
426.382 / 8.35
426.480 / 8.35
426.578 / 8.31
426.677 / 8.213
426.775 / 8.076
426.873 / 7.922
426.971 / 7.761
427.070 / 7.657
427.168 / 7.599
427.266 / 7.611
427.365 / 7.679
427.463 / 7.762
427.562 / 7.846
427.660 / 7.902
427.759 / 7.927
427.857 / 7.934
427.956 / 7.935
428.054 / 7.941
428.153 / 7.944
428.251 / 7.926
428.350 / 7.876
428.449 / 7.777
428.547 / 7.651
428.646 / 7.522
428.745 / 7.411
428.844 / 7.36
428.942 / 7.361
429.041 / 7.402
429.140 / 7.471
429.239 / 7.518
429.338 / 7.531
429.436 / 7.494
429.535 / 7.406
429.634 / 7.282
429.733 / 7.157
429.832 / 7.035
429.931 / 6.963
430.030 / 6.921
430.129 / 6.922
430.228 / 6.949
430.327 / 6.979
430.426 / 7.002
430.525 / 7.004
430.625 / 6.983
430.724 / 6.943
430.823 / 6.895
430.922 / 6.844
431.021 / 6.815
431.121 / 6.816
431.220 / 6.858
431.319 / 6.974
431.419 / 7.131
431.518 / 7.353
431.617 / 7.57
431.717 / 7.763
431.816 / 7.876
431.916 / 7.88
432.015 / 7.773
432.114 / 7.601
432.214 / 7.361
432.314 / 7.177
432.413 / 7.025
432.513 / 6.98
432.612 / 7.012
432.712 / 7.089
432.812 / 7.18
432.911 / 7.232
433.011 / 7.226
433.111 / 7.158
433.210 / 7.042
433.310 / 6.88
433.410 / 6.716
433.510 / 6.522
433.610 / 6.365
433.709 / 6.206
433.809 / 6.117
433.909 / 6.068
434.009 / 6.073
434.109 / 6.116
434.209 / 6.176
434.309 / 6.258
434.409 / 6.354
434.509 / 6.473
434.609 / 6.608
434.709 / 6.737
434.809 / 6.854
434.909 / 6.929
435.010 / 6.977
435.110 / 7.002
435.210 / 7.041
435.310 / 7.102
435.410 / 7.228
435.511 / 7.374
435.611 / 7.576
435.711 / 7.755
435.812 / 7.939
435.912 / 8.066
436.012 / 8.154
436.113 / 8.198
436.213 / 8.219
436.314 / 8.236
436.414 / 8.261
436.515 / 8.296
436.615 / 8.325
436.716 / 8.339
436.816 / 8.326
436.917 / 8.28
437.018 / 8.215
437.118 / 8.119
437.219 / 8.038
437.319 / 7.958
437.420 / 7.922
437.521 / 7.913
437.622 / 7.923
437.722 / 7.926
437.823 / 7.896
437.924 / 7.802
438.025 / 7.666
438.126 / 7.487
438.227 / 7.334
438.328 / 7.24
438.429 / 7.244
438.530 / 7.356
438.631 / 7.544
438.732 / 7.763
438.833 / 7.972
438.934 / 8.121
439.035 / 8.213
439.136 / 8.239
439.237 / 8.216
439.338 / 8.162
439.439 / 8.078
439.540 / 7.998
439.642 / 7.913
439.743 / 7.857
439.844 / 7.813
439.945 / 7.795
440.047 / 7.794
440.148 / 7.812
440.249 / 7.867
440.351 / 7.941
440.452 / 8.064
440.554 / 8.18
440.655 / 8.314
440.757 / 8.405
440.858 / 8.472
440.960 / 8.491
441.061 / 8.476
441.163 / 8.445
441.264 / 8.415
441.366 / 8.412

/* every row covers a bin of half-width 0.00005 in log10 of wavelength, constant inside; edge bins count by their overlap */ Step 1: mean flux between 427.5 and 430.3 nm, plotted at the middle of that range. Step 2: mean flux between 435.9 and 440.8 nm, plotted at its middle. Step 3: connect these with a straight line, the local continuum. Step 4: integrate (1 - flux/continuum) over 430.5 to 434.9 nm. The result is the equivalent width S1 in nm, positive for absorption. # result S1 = 0.45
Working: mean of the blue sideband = 7.51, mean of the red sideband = 7.97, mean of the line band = 6.91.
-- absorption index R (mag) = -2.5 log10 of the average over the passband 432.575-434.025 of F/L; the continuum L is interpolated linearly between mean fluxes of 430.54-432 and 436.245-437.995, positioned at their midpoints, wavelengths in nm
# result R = 0.12 mag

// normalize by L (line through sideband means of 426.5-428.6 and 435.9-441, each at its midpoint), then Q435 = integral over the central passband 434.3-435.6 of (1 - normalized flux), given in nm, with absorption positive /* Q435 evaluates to 0.175 nm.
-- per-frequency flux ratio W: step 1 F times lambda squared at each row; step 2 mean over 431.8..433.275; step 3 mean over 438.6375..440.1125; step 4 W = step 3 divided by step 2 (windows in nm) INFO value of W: 1.1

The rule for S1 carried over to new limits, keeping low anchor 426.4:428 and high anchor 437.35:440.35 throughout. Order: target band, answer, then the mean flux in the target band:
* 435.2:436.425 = 0.009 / 7.79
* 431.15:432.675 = 0.103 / 7.35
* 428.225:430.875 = 0.206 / 7.28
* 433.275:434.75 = 0.280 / 6.37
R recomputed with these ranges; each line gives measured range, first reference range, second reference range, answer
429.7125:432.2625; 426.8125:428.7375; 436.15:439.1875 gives 0.10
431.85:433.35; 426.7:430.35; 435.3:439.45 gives 0.07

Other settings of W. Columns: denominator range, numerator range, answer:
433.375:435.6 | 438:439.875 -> 1.20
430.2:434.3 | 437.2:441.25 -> 1.18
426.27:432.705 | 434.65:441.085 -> 1.09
